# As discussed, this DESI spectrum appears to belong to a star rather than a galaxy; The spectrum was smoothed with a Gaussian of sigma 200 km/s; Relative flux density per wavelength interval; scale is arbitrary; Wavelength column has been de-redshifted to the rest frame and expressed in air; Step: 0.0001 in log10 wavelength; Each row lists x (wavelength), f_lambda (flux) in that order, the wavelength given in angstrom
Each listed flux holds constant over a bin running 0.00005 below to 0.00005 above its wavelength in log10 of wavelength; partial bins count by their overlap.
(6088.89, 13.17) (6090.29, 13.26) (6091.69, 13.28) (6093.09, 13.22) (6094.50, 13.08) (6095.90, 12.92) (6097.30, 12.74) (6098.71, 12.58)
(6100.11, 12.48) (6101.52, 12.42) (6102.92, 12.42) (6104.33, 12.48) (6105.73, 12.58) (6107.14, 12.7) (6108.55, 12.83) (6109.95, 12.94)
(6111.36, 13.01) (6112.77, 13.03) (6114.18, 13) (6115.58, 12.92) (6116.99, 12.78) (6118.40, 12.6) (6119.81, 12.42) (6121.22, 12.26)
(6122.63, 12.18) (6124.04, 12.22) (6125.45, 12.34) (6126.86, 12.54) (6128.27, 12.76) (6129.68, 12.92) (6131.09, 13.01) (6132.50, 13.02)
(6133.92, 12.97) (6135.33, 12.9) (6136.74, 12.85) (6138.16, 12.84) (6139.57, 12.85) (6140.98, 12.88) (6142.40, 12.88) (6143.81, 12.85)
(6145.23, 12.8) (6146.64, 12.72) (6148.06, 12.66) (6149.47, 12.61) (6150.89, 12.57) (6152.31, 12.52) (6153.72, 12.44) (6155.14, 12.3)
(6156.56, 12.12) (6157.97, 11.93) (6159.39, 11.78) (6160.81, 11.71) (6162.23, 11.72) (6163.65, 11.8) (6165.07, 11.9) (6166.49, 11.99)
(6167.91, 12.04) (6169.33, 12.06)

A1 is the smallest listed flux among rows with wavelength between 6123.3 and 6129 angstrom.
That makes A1 12.22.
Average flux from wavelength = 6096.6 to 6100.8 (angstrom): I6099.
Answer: 12.6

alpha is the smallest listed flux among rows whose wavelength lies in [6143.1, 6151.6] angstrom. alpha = 12.57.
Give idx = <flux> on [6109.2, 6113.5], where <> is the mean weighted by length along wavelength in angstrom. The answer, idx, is 13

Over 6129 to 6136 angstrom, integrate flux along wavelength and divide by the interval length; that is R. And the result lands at 13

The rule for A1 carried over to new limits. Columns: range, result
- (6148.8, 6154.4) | 12.44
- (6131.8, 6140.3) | 12.84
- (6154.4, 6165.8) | 11.71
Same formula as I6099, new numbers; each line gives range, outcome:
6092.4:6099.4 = 12.9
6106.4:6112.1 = 12.9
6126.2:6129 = 12.7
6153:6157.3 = 12.3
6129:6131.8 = 13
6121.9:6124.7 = 12.2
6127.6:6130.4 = 12.9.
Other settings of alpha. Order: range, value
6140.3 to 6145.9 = 12.8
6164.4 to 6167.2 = 11.9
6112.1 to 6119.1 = 12.6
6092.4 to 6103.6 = 12.42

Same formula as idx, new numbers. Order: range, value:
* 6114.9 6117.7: 12.8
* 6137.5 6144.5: 12.9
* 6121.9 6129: 12.4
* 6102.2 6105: 12.5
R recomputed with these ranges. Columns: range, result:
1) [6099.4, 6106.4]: 12.5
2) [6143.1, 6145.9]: 12.8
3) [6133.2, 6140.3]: 12.9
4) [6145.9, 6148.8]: 12.7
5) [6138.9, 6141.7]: 12.9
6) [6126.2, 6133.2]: 12.9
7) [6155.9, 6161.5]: 11.9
